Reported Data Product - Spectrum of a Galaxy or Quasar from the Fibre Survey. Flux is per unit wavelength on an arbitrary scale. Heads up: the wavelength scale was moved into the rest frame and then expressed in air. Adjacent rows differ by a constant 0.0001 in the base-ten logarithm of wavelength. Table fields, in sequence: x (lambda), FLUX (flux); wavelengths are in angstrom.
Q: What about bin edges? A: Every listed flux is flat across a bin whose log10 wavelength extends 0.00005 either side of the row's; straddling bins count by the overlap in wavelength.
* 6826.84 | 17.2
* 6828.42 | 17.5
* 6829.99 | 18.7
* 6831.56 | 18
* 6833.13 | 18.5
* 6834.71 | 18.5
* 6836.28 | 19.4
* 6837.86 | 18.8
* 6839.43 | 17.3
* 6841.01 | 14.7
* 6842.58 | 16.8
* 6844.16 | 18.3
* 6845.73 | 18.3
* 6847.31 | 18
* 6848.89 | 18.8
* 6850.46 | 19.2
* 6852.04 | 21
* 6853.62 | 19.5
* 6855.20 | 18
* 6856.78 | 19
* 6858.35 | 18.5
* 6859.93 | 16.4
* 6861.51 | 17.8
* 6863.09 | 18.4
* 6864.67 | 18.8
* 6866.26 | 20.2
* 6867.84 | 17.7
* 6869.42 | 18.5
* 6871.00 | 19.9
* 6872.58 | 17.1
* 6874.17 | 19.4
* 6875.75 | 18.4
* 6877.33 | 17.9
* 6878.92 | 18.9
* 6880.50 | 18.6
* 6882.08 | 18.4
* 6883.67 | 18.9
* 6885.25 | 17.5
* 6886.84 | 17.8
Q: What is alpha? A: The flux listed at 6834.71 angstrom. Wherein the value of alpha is 18.5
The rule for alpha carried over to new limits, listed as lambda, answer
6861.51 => 17.8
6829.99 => 18.7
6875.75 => 18.4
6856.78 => 19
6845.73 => 18.3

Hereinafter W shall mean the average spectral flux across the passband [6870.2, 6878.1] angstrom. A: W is 18.5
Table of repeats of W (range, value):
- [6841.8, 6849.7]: 18.1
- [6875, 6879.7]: 18.4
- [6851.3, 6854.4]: 20.2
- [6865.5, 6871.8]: 19.1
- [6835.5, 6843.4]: 17.4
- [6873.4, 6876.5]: 18.9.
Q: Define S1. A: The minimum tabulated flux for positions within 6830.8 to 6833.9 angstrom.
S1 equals 18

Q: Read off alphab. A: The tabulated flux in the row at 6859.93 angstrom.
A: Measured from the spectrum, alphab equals 16.4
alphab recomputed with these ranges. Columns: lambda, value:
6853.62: 19.5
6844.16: 18.3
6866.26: 20.2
